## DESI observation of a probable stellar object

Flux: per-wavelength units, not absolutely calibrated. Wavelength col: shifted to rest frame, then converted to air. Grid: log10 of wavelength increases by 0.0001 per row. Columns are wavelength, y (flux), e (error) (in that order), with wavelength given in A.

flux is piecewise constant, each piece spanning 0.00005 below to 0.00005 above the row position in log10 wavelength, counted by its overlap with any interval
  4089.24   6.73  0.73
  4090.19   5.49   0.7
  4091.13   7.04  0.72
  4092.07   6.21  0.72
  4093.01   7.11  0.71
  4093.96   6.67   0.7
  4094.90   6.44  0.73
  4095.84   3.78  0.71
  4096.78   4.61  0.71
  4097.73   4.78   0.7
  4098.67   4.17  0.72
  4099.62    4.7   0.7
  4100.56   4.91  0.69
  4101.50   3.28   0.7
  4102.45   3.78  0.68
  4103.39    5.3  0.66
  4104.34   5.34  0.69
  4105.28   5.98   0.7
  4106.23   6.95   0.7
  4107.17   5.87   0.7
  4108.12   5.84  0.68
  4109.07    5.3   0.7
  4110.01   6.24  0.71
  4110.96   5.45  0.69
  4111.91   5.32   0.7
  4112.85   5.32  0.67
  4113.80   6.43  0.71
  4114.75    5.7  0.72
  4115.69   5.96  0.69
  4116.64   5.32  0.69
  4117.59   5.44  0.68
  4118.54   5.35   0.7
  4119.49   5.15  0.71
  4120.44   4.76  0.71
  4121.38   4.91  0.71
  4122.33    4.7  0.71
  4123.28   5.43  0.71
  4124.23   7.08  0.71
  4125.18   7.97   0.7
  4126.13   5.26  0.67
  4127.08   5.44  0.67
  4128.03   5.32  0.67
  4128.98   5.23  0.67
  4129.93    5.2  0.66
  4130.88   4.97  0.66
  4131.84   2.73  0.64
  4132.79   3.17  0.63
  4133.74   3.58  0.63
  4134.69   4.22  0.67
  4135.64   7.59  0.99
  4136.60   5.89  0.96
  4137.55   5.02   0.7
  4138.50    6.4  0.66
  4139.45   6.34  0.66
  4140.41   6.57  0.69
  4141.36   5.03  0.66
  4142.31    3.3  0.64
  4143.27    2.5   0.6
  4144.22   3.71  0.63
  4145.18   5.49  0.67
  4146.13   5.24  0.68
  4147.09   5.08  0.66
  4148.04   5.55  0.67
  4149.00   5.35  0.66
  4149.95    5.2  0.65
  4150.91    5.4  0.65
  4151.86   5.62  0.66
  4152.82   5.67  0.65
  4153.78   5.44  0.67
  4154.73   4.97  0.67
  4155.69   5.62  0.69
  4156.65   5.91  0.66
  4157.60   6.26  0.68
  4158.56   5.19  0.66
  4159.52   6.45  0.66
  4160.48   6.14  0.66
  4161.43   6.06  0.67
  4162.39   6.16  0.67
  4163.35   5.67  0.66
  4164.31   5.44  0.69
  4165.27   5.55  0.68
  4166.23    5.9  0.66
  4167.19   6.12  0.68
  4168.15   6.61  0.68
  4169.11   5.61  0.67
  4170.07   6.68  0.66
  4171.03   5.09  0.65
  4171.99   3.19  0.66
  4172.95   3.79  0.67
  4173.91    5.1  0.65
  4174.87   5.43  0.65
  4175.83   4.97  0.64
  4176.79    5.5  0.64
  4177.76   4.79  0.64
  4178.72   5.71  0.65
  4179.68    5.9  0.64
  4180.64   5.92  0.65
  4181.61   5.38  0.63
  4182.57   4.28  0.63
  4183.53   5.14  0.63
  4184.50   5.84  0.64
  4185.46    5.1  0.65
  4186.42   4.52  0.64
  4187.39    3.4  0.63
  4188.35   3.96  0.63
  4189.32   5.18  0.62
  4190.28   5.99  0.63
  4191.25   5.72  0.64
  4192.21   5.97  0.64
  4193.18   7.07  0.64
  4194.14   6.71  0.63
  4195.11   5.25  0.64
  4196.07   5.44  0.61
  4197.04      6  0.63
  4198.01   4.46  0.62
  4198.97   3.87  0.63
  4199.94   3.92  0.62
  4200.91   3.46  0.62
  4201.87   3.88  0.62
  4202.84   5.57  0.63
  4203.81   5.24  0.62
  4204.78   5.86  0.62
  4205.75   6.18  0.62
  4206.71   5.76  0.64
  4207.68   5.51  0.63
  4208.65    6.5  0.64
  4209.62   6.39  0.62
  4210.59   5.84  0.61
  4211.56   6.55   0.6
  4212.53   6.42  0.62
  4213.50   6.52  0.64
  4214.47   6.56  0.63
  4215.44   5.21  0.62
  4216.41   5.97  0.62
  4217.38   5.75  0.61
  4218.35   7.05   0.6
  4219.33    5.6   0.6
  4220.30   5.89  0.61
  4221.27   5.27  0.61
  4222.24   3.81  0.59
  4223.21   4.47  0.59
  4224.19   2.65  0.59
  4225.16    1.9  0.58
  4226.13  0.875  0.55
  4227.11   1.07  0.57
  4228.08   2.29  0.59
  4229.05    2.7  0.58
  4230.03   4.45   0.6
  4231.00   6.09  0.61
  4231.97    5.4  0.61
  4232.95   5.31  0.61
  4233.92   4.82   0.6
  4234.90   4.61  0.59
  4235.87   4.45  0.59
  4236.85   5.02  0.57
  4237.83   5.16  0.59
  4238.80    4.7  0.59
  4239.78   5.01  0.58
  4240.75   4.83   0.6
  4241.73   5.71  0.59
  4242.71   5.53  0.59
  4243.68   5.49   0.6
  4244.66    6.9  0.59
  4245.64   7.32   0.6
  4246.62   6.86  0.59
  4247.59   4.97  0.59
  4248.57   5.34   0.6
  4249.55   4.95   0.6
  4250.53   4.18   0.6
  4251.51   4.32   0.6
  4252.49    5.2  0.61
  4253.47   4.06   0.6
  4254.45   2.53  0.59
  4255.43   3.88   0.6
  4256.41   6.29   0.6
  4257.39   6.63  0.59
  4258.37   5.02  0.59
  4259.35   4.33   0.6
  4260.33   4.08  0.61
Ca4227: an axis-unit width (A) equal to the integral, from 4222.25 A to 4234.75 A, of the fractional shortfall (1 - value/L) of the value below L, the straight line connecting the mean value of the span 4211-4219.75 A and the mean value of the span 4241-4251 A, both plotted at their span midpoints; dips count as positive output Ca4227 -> 5.06 A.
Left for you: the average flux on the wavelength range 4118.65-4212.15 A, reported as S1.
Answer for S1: 5.33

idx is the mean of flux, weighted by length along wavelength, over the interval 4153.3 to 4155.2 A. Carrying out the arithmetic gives 5.22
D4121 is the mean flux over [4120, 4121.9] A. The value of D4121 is 4.85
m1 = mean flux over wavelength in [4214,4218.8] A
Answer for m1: 6.1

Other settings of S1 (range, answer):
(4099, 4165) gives 5.35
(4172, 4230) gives 5.01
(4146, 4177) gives 5.52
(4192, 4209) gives 5.35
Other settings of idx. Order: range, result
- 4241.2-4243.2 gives 5.61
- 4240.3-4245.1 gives 5.68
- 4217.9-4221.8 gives 5.91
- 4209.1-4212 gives 6.25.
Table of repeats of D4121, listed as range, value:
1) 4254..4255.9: 3.21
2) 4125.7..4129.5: 5.31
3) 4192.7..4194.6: 6.91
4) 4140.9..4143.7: 3.62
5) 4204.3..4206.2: 6.01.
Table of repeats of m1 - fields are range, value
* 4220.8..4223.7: 4.51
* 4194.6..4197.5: 5.57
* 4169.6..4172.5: 4.97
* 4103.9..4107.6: 6.05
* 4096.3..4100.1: 4.56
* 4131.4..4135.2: 3.48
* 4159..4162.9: 6.19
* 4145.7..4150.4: 5.29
